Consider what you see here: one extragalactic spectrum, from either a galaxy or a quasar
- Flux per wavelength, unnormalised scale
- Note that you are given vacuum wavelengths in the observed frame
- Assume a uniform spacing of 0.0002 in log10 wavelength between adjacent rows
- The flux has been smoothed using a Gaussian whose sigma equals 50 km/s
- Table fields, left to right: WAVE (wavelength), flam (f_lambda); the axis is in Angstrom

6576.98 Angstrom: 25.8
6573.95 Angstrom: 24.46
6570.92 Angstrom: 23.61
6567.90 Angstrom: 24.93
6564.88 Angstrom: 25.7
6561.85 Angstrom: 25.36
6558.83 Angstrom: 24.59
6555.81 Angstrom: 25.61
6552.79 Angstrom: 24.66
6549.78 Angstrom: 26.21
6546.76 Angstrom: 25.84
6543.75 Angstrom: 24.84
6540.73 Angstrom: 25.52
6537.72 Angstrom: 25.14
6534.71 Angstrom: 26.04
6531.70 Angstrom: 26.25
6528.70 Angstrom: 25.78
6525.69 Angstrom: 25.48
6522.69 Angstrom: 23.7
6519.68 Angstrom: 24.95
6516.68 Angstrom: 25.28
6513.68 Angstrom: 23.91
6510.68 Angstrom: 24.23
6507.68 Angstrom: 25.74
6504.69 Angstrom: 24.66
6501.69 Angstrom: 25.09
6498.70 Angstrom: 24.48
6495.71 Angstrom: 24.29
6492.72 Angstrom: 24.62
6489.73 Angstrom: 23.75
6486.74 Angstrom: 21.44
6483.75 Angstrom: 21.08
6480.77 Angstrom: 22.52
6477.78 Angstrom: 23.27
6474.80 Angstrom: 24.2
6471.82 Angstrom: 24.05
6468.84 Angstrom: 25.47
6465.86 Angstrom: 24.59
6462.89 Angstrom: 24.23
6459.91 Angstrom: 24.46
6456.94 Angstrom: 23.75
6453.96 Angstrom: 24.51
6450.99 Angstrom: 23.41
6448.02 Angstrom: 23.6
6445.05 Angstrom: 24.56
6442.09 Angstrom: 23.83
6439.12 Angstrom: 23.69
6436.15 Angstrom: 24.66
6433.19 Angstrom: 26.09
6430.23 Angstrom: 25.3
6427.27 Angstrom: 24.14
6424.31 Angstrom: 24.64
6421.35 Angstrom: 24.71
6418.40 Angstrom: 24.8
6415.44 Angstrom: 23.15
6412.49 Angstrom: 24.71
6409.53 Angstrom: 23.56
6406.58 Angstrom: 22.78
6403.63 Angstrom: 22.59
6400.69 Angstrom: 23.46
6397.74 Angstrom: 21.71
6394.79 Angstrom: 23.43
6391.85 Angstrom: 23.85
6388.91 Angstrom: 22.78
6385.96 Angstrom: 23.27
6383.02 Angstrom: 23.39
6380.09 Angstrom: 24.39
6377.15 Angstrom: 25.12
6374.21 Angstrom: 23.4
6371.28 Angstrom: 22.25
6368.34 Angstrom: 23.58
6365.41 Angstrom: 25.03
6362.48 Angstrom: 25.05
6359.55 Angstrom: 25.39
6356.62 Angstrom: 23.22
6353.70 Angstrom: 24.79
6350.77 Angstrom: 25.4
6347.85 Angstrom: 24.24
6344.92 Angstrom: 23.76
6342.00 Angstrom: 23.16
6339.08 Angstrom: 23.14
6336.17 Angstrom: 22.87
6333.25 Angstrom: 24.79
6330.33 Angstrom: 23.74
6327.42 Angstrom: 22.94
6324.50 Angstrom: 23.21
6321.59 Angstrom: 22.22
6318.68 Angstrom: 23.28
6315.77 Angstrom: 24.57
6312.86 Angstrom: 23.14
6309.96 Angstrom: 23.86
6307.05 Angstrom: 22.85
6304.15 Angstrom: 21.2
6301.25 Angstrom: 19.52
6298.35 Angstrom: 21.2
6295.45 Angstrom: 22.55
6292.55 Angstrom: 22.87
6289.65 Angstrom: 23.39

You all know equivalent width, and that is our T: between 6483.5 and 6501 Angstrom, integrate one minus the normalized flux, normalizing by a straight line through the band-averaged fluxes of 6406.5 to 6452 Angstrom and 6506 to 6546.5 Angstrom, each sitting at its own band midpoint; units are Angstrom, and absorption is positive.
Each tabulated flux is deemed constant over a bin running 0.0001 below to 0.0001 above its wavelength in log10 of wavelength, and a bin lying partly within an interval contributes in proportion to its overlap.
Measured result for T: 0.9 Angstrom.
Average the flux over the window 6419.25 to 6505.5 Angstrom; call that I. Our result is 24.1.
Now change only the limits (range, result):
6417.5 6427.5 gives 24.6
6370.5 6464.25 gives 23.9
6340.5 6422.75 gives 23.8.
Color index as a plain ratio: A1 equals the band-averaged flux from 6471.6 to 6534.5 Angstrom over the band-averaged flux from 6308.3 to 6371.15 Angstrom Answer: 1.0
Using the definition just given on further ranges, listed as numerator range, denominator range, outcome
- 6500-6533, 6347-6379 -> 1.03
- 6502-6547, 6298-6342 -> 1.10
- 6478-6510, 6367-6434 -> 1.00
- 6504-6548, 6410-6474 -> 1.03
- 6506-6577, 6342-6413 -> 1.06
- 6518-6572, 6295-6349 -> 1.10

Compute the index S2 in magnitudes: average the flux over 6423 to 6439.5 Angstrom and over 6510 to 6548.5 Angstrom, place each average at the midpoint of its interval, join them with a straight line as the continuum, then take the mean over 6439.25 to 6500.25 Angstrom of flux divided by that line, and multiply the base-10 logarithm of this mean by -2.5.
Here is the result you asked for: 0.05 mag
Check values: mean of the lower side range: 24.8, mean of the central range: 23.8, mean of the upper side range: 25.2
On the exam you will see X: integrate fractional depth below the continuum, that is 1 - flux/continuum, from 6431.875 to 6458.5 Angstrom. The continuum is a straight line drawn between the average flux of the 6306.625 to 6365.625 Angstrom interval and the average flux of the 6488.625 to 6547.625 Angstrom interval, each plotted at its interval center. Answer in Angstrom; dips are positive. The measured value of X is 0.32 Angstrom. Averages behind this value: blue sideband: 23.8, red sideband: 25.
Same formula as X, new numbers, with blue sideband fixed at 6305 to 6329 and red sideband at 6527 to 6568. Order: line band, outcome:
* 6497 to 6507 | 0.1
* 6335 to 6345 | 0.1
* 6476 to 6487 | 1.2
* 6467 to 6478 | 0.2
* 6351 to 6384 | -0.7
